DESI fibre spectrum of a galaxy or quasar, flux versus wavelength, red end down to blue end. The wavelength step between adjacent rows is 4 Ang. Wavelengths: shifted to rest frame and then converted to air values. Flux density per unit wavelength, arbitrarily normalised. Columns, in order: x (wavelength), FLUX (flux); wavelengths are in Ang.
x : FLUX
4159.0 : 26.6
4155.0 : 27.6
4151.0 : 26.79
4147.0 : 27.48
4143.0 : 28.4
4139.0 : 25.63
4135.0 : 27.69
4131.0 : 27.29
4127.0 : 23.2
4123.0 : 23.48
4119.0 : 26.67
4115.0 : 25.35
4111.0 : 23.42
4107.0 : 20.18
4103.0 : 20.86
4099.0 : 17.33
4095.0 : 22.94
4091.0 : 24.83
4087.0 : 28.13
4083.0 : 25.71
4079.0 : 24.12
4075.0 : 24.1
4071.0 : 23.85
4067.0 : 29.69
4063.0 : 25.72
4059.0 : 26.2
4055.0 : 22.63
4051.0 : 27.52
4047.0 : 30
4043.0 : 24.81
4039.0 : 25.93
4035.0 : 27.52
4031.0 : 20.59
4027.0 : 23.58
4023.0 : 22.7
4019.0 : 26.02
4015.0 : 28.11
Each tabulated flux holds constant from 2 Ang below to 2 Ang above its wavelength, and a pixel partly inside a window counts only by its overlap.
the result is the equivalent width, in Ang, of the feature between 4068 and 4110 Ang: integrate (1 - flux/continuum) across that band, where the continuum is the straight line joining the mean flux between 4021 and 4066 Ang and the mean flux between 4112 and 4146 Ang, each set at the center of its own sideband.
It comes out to 3.71 Ang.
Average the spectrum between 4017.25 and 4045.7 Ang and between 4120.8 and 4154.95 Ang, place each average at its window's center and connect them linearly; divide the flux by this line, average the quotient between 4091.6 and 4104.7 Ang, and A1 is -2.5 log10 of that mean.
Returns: 0.23 mag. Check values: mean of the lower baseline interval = 24.6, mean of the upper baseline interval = 26.3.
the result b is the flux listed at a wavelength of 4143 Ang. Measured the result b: 28.4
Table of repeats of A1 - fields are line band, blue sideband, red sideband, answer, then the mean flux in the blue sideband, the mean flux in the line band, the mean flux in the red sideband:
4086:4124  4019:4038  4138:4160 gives 0.12 mag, 24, 23.2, 27.2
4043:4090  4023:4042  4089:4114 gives -0.14 mag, 24.2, 26.1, 21.7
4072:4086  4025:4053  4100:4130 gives -0.02 mag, 25.7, 24.8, 23.2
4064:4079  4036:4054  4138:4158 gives 0.05 mag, 26.8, 25.6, 27.2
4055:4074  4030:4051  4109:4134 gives 0.00 mag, 26.2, 25.9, 25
